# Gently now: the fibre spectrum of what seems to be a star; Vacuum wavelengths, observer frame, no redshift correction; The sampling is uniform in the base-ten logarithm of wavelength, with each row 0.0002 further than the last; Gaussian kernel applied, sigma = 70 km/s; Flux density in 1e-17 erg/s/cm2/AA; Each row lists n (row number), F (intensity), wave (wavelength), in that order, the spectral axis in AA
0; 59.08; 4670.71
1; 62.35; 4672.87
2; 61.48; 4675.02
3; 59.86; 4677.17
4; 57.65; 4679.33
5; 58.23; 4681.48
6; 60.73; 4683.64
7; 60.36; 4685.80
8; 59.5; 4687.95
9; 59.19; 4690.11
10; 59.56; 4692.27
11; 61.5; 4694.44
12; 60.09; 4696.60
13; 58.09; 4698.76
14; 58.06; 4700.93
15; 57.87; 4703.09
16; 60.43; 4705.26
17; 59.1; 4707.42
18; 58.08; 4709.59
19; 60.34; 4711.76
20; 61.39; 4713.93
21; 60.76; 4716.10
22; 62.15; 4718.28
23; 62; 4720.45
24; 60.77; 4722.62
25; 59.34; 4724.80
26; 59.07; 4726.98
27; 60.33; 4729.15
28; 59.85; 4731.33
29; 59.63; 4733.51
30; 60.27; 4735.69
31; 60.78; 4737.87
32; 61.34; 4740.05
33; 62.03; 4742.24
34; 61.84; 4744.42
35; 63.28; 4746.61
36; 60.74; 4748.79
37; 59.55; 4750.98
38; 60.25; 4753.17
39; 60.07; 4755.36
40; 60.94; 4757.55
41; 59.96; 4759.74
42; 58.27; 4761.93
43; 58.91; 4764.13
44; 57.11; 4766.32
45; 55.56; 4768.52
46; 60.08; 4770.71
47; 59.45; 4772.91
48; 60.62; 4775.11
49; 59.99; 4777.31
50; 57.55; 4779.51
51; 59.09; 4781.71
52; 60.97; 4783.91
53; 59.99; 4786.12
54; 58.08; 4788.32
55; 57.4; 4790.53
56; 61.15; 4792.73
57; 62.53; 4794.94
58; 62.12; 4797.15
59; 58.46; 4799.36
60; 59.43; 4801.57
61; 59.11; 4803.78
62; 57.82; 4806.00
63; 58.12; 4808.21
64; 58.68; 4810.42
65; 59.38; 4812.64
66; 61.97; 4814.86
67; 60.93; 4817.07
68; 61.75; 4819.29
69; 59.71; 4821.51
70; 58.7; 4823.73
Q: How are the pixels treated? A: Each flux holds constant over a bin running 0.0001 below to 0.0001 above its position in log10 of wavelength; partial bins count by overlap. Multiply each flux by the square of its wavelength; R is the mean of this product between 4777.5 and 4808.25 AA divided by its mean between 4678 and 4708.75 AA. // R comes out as 1.05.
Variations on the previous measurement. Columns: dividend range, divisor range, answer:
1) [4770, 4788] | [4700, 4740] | 1.02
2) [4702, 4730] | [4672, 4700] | 1.02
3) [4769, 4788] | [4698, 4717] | 1.03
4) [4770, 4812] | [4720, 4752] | 1.00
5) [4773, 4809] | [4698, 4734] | 1.03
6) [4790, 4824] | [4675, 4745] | 1.04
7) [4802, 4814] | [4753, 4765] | 1.00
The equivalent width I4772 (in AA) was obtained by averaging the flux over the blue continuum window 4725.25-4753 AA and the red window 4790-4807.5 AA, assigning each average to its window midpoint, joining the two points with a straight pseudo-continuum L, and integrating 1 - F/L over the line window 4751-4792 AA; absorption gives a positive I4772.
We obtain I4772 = 0.7 AA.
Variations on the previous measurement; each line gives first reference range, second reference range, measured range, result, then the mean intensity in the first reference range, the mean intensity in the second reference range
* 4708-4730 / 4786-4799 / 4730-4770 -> 0.2 AA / 60.4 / 60.1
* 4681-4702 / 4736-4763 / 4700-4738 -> 0.1 AA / 59.5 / 60.7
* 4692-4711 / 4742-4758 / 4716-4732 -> -0.1 AA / 59.2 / 61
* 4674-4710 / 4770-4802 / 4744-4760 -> -0.3 AA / 59.4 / 59.8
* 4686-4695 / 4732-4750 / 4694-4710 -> 0.3 AA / 59.9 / 61.2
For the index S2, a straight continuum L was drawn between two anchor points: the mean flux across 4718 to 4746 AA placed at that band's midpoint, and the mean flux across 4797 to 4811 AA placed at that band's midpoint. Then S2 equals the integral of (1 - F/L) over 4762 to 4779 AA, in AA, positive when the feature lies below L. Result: 0.3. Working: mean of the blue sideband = 60.7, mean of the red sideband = 58.9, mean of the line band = 58.7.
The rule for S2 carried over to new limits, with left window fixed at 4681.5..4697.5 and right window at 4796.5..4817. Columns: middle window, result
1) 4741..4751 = -0.3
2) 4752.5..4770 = 0.2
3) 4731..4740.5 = -0.1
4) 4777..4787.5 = 0.0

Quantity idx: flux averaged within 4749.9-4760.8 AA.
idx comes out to 60.2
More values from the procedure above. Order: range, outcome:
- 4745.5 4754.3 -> 60.9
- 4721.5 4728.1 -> 59.8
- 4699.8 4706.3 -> 58.7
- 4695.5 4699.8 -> 59.2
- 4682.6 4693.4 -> 59.9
